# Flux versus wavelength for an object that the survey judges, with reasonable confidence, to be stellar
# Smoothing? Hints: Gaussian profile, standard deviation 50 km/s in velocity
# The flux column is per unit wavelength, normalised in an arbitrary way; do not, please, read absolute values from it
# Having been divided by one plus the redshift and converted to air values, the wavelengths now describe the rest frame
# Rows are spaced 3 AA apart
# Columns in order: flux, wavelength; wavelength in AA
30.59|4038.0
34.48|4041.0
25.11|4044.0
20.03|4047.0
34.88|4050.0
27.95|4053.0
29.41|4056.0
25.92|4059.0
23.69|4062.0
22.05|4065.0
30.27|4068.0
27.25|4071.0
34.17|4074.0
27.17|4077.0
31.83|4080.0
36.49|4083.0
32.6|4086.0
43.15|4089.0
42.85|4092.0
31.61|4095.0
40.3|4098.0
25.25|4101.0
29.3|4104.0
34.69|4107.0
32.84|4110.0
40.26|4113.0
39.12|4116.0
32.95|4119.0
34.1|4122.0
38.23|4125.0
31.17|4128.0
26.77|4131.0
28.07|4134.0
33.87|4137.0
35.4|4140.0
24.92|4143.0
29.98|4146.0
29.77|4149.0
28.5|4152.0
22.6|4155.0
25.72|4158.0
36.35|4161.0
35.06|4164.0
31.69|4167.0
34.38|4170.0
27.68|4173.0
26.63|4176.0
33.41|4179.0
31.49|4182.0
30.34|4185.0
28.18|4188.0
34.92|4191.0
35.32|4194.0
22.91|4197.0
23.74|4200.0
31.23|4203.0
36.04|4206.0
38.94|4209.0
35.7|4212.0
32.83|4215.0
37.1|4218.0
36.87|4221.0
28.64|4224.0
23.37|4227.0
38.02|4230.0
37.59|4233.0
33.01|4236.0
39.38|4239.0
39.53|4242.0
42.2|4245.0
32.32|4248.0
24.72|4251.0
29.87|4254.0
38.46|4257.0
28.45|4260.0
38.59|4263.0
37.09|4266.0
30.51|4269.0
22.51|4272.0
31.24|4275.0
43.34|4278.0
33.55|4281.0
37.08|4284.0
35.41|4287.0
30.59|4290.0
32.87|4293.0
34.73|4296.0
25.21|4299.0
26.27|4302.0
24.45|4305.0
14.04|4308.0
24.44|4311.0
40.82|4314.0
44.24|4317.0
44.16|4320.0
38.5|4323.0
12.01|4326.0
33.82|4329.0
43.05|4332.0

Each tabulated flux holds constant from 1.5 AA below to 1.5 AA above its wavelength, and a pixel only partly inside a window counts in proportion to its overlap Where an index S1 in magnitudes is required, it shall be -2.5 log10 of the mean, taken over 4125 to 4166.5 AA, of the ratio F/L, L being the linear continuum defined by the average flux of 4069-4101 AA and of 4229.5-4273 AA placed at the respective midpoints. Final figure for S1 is 0.14 mag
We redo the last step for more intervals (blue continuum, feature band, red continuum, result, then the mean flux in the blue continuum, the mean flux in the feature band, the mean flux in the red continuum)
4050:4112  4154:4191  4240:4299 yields 0.07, 31.6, 30.6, 33.7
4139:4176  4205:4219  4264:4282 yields -0.15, 30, 36.1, 33.2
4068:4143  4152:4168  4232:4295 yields 0.12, 33.5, 30.1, 34.2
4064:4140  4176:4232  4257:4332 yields 0.02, 33.2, 32.1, 32.2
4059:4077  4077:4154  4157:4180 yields -0.14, 27.3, 33.2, 31.4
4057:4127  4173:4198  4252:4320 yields 0.07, 32.8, 30.4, 32.2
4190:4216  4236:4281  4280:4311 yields -0.12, 32.3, 34.1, 29.1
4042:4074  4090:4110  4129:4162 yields -0.21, 27.1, 34.1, 29.2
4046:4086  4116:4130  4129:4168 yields -0.16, 28.8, 34.4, 29.9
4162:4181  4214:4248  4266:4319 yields -0.12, 31.6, 35.2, 31.5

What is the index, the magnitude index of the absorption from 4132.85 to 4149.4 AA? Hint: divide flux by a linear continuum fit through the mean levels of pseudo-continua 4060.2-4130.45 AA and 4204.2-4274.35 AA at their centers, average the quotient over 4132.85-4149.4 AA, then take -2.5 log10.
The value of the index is 0.098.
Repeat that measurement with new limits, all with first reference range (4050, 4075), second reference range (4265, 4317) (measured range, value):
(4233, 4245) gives -0.24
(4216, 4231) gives -0.08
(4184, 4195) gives -0.08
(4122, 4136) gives -0.10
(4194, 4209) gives -0.01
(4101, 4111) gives -0.10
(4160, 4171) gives -0.17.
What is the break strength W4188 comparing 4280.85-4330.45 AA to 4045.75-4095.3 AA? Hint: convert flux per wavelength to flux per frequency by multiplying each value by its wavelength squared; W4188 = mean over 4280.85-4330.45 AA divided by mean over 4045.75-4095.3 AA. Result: 1.14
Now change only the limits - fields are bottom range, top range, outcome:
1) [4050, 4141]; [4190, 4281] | 1.11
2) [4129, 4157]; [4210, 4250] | 1.27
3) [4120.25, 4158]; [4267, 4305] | 1.13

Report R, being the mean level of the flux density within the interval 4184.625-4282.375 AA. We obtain 33.3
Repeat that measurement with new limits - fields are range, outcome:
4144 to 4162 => 28.5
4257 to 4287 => 33.9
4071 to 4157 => 32.6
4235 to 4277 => 33.5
